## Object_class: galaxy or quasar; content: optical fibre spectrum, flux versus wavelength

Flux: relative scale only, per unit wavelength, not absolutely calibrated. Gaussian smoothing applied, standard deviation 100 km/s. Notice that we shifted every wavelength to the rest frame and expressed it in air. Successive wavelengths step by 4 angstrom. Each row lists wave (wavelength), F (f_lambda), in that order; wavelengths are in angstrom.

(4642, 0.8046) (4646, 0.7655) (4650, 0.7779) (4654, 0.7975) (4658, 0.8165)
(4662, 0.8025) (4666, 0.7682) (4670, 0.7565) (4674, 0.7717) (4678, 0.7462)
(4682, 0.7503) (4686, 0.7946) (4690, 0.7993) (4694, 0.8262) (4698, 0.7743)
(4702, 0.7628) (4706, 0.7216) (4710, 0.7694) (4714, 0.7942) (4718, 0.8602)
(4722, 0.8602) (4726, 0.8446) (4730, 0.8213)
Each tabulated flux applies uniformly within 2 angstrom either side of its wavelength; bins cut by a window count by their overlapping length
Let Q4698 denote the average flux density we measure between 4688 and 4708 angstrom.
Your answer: 0.777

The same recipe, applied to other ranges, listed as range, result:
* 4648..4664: 0.799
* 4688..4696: 0.813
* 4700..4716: 0.762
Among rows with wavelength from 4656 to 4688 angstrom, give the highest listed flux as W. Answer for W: 0.8165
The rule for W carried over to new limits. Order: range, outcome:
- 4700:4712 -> 0.7694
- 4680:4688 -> 0.7946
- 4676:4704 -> 0.8262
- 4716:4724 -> 0.8602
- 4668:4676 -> 0.7717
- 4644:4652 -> 0.7779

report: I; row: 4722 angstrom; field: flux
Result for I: 0.8602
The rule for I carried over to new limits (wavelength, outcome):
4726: 0.8446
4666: 0.7682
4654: 0.7975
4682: 0.7503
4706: 0.7216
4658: 0.8165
